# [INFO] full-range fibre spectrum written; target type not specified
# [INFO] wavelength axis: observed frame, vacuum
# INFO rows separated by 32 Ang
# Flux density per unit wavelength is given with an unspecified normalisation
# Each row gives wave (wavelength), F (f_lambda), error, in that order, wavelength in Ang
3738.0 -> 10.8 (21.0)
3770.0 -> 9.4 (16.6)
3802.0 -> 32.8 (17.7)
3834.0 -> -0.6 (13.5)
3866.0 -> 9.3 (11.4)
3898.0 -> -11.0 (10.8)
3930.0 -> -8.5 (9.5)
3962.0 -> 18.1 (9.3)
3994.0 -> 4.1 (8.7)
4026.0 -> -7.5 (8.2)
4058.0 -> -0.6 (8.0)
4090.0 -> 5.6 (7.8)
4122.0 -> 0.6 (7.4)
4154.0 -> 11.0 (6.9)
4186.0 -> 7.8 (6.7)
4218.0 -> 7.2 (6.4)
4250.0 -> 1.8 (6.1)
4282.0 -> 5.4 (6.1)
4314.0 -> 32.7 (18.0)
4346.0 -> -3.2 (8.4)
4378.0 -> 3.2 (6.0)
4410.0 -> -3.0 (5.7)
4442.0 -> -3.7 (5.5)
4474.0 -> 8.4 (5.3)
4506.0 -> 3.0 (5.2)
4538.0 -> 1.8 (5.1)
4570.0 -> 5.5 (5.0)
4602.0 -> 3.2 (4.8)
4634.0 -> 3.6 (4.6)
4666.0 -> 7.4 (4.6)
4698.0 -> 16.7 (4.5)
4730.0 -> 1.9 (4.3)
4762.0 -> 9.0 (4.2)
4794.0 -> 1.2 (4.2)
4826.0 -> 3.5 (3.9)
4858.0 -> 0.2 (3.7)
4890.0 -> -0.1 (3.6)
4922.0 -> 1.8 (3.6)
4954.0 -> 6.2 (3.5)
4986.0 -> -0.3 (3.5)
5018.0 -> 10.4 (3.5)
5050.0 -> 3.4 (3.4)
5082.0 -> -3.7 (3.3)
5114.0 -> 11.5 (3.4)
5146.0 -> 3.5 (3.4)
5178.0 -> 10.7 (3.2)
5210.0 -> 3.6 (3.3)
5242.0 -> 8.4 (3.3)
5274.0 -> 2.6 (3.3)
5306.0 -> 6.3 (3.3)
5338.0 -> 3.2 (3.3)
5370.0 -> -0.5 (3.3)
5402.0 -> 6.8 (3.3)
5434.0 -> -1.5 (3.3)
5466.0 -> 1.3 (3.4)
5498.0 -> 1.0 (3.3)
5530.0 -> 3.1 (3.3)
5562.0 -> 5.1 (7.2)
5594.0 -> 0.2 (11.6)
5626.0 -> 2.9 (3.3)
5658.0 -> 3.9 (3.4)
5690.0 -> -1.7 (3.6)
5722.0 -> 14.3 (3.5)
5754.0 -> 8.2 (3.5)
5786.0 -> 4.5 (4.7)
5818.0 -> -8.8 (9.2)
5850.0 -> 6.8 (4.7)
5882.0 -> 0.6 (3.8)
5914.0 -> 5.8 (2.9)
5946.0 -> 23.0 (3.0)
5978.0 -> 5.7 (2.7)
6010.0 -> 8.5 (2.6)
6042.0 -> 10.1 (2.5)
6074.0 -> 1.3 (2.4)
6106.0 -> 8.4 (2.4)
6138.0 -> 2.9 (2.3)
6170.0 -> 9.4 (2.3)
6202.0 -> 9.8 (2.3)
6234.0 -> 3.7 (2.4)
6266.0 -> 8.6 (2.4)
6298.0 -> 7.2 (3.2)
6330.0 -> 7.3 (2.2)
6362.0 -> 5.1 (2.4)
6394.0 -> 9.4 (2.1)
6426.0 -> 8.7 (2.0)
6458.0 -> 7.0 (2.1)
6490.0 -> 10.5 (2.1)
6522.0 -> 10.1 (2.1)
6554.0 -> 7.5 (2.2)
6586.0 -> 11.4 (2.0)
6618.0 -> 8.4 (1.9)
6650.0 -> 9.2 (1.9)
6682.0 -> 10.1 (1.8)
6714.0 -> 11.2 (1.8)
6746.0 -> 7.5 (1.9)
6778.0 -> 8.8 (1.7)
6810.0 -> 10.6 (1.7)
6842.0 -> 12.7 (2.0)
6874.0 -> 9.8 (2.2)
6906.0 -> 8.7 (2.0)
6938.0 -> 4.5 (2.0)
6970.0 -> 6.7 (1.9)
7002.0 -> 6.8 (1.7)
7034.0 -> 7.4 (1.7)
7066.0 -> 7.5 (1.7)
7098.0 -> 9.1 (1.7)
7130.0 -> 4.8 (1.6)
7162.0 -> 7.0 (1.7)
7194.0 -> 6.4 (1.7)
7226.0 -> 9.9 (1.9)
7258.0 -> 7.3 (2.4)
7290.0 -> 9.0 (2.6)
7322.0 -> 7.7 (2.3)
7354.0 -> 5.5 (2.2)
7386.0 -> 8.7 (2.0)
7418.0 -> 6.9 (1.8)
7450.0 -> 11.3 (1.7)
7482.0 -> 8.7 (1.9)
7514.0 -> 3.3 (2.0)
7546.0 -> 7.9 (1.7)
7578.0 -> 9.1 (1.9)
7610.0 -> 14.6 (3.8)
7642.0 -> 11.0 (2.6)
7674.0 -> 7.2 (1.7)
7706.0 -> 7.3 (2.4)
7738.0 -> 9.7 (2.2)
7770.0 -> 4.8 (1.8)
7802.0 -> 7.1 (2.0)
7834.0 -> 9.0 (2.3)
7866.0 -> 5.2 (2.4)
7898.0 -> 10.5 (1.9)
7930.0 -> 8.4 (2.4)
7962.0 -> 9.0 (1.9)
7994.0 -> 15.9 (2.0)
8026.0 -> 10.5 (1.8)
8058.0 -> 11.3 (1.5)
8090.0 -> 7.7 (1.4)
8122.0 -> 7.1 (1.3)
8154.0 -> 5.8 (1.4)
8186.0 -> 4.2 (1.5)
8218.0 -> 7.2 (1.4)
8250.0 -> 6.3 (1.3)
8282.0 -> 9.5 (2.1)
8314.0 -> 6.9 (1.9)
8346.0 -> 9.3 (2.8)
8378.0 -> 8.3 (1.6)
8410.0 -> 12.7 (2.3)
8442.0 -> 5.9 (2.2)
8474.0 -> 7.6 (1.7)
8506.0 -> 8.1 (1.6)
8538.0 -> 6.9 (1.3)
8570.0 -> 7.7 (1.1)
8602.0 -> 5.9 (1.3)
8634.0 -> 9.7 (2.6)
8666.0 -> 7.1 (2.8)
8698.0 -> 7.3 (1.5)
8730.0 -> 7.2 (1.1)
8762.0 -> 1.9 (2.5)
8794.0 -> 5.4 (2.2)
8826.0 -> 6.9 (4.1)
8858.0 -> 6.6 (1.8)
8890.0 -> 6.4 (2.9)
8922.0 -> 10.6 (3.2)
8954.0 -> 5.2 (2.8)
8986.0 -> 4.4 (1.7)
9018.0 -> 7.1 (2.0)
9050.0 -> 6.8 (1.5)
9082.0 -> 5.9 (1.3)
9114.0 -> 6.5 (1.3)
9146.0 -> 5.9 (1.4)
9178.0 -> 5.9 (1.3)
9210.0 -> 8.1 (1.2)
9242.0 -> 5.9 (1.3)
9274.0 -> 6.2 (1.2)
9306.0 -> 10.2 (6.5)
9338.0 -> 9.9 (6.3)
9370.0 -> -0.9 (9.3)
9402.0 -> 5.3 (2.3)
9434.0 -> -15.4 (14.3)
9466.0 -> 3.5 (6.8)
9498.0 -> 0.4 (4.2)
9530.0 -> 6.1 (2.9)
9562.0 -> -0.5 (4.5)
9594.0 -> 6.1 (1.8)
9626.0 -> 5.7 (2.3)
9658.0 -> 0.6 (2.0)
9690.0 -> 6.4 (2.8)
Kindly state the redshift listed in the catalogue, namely 0.59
